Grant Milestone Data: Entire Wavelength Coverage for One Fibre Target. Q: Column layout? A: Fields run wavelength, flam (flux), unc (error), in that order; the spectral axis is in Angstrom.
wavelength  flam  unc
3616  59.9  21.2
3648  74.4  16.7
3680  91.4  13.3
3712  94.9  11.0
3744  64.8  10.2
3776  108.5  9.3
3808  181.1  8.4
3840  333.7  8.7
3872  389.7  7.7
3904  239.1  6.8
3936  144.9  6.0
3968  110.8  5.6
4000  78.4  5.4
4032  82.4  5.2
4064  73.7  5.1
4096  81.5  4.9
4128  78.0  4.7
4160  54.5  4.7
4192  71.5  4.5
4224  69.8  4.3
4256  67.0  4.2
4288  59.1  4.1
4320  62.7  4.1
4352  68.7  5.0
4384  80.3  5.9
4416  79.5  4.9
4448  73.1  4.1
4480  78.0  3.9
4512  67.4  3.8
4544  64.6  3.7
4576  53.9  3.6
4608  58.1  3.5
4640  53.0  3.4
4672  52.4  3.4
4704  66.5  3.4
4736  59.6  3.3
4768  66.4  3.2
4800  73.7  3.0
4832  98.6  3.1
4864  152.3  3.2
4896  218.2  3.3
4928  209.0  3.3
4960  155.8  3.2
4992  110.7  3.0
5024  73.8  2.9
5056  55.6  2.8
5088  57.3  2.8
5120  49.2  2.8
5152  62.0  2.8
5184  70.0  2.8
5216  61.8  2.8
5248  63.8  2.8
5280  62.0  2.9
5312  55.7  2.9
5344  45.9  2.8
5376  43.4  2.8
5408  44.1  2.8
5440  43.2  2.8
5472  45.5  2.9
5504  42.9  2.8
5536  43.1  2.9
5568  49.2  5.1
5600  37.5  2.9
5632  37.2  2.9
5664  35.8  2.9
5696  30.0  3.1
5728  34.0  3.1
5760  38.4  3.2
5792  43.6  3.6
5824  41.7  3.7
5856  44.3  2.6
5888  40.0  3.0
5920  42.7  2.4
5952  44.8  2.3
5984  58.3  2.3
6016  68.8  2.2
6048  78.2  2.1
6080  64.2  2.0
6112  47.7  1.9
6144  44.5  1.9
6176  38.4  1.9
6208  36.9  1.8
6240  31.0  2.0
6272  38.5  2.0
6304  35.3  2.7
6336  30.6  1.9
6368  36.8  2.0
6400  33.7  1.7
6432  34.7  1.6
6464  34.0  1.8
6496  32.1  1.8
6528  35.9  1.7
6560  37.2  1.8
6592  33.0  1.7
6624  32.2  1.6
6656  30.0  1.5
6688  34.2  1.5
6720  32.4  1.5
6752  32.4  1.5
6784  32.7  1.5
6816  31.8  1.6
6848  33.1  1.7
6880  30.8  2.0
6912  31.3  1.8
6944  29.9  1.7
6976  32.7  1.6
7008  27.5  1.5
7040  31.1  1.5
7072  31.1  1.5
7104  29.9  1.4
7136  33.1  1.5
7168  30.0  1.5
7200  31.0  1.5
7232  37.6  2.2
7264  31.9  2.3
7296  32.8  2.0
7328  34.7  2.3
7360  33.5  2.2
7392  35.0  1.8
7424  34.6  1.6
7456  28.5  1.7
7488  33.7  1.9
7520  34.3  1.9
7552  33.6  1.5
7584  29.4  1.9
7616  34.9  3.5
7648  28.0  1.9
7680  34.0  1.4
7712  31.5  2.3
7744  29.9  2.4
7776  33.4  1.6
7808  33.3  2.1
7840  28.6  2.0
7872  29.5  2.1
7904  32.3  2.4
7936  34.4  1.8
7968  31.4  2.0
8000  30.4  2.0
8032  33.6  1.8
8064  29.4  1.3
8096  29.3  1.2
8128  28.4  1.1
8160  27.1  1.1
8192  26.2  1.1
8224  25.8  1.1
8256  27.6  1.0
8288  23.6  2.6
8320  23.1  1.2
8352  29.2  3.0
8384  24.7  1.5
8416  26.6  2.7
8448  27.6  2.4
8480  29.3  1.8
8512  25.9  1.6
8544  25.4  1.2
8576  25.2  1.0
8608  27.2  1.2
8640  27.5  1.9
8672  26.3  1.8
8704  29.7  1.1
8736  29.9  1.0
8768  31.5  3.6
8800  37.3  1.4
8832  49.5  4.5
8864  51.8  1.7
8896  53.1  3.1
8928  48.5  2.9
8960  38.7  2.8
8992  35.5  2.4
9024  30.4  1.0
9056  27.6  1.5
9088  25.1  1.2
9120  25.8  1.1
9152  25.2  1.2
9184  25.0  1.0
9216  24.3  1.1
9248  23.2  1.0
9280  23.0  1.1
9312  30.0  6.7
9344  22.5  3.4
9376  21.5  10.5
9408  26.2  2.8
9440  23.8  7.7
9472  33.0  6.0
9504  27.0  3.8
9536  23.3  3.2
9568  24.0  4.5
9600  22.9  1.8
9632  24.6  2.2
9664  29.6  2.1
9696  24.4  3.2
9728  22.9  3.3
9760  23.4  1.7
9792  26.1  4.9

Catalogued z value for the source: 2.17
